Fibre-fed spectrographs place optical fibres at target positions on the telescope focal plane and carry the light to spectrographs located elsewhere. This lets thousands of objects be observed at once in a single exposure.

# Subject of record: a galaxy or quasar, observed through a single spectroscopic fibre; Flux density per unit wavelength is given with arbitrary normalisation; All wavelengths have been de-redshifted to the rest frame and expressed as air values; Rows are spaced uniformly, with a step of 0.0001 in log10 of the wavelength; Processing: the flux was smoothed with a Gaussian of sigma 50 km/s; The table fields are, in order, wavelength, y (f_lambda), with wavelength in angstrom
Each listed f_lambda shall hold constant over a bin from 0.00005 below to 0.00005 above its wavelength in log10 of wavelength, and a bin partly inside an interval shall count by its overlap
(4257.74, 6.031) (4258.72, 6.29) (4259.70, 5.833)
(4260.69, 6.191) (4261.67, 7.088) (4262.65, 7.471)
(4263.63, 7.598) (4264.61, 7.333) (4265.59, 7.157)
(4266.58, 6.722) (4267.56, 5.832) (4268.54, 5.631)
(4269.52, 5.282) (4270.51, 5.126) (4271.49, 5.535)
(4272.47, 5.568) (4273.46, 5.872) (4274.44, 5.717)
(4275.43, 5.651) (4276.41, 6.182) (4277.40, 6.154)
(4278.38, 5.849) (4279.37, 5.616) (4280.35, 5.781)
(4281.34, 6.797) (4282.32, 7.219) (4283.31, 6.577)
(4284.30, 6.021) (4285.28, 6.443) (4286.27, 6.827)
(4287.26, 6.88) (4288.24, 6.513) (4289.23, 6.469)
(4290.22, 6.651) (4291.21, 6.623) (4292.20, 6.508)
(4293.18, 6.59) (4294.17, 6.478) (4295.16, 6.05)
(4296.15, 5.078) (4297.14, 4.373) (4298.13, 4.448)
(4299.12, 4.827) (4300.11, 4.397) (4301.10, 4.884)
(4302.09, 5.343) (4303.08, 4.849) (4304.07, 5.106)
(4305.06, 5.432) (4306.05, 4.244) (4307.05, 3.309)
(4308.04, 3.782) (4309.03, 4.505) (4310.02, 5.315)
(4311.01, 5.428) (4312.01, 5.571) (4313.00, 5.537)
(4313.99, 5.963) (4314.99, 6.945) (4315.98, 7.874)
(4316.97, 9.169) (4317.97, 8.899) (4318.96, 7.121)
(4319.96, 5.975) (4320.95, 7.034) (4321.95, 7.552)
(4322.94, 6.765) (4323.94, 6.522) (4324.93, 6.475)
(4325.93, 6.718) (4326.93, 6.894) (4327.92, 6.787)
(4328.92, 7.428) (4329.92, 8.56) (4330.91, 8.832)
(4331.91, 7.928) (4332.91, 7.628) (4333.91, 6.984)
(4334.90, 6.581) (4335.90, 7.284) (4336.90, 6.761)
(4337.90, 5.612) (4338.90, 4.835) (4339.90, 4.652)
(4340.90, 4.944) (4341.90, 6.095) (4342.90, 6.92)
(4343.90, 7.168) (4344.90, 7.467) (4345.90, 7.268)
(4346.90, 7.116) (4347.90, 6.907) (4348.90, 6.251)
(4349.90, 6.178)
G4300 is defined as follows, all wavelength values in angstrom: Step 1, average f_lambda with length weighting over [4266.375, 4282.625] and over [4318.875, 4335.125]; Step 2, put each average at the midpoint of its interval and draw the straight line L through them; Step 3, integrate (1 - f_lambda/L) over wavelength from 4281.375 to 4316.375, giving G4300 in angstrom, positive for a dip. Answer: 4.1 angstrom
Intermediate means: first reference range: 5.89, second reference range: 7.18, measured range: 5.7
